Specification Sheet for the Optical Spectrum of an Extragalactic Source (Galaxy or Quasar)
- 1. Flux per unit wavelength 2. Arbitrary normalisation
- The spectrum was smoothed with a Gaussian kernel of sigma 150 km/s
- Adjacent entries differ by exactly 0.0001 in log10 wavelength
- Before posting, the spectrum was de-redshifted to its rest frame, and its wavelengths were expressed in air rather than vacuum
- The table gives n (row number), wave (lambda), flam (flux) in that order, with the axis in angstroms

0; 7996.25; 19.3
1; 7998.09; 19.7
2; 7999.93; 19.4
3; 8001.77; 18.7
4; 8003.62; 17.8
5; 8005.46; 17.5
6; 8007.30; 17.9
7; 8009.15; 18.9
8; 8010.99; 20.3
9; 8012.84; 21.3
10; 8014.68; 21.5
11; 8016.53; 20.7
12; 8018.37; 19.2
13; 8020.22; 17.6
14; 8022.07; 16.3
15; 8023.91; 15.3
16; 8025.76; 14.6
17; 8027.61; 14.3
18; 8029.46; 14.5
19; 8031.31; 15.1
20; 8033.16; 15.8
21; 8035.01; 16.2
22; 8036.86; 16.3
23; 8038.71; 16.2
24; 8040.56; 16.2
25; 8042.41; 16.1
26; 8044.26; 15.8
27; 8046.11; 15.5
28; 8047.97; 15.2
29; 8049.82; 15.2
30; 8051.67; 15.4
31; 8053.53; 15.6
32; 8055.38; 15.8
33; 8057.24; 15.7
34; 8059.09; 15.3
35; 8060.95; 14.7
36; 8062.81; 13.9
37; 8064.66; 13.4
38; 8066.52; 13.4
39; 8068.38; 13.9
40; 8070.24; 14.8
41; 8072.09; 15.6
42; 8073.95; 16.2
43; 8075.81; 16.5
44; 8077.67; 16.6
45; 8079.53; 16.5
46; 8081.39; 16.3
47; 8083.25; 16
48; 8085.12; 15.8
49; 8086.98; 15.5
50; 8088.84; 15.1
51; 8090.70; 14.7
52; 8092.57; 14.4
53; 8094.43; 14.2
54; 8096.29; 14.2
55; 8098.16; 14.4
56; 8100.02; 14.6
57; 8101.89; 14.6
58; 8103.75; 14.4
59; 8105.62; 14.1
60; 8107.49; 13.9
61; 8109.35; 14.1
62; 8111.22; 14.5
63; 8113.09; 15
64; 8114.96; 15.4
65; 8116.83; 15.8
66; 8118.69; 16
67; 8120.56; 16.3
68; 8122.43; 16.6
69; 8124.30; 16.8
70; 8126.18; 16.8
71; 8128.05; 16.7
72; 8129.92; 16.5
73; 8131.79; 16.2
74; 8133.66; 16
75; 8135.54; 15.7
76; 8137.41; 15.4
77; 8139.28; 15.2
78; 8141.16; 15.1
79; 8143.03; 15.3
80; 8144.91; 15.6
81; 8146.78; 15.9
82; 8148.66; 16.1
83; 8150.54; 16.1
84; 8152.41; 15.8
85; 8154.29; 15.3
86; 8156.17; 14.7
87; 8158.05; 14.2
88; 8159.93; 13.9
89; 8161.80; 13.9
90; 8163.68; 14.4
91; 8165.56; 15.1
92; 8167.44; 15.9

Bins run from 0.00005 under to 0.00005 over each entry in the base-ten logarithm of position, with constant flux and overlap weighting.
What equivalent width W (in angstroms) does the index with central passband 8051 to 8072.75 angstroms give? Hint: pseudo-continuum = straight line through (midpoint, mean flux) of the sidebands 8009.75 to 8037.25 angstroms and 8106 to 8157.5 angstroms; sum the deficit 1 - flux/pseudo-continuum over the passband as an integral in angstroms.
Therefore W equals 2.5 angstroms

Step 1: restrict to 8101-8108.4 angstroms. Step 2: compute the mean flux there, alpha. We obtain 14.2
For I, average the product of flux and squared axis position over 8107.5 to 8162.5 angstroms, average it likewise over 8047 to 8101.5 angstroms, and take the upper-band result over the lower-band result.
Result 1.0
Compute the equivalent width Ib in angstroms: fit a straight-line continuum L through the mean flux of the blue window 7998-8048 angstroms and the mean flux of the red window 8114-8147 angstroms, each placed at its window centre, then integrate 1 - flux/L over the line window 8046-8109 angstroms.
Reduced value 6.0 angstroms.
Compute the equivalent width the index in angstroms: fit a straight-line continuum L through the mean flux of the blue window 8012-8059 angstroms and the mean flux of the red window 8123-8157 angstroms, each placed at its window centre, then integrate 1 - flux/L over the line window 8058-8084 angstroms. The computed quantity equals 1.6 angstroms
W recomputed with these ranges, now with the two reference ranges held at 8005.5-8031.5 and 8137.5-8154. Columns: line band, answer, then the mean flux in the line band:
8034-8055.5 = 1.9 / 15.8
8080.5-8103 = 2.1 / 15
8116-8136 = -0.5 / 16.3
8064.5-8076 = 1.4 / 14.8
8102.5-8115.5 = 1.4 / 14.5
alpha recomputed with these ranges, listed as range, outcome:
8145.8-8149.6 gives 16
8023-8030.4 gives 14.7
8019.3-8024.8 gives 16.4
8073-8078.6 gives 16.4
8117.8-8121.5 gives 16.2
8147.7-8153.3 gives 16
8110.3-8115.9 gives 15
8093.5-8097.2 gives 14.2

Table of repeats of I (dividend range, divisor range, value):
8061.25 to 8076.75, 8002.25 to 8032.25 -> 0.84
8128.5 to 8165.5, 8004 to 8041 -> 0.91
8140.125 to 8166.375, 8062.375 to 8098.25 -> 1.02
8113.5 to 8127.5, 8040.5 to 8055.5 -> 1.06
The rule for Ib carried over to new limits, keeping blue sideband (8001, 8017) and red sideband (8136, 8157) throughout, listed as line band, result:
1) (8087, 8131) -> 3.58 angstroms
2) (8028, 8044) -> 2.45 angstroms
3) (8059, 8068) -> 1.93 angstroms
